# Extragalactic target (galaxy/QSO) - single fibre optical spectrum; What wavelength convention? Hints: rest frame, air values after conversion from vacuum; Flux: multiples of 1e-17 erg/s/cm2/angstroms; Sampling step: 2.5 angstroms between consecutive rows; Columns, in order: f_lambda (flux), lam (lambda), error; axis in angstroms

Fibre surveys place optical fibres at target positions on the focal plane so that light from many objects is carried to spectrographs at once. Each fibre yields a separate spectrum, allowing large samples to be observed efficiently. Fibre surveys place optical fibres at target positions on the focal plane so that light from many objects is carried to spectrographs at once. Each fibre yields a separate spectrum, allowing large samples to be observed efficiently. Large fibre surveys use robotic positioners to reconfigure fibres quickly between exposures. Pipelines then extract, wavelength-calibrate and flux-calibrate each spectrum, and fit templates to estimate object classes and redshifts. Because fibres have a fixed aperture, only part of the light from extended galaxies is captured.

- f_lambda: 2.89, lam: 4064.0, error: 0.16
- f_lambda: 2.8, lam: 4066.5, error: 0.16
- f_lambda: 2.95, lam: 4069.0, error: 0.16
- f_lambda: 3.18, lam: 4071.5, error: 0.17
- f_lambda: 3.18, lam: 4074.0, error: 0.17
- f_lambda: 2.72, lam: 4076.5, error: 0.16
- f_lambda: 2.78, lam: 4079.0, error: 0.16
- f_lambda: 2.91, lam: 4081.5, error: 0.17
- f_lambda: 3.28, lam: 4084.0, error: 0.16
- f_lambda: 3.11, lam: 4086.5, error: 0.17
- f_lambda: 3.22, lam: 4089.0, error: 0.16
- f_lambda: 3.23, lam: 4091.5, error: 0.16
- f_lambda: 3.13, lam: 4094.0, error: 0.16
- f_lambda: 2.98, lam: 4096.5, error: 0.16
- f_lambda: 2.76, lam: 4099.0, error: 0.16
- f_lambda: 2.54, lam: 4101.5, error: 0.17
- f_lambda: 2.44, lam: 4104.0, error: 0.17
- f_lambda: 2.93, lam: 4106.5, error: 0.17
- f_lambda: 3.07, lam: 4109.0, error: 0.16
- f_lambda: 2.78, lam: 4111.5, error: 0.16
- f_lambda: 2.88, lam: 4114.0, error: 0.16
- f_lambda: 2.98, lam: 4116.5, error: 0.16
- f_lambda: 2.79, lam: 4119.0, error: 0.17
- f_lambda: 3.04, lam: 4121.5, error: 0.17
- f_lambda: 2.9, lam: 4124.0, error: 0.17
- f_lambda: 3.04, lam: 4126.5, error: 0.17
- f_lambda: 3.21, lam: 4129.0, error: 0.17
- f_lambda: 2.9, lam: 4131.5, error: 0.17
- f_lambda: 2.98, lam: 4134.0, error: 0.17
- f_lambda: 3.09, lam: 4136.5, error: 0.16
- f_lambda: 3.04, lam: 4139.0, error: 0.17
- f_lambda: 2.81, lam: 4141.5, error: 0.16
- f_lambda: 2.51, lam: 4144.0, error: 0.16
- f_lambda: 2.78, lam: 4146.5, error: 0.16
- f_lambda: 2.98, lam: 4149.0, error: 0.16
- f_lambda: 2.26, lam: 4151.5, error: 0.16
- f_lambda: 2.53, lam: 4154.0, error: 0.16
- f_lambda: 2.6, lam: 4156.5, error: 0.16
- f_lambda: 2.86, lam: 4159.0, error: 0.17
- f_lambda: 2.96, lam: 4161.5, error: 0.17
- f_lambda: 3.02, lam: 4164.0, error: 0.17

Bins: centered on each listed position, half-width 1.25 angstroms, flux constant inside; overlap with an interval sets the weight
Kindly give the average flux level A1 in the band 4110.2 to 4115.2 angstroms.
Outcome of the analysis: 2.83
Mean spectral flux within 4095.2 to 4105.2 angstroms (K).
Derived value 2.68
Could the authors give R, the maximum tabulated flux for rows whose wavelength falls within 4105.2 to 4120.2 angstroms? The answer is 3.07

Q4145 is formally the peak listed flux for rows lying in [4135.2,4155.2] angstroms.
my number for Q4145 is 3.09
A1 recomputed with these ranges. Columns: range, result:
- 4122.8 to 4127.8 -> 2.97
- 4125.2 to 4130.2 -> 3.12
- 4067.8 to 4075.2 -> 3.1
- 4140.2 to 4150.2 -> 2.77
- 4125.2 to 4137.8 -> 3.04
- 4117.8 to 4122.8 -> 2.92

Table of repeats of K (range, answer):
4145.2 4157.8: 2.63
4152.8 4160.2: 2.66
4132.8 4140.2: 3.04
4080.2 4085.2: 3.09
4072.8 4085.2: 2.97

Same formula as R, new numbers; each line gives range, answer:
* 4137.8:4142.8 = 3.04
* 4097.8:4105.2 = 2.76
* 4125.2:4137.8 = 3.21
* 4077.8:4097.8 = 3.28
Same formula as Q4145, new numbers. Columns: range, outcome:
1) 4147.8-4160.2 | 2.98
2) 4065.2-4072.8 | 3.18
